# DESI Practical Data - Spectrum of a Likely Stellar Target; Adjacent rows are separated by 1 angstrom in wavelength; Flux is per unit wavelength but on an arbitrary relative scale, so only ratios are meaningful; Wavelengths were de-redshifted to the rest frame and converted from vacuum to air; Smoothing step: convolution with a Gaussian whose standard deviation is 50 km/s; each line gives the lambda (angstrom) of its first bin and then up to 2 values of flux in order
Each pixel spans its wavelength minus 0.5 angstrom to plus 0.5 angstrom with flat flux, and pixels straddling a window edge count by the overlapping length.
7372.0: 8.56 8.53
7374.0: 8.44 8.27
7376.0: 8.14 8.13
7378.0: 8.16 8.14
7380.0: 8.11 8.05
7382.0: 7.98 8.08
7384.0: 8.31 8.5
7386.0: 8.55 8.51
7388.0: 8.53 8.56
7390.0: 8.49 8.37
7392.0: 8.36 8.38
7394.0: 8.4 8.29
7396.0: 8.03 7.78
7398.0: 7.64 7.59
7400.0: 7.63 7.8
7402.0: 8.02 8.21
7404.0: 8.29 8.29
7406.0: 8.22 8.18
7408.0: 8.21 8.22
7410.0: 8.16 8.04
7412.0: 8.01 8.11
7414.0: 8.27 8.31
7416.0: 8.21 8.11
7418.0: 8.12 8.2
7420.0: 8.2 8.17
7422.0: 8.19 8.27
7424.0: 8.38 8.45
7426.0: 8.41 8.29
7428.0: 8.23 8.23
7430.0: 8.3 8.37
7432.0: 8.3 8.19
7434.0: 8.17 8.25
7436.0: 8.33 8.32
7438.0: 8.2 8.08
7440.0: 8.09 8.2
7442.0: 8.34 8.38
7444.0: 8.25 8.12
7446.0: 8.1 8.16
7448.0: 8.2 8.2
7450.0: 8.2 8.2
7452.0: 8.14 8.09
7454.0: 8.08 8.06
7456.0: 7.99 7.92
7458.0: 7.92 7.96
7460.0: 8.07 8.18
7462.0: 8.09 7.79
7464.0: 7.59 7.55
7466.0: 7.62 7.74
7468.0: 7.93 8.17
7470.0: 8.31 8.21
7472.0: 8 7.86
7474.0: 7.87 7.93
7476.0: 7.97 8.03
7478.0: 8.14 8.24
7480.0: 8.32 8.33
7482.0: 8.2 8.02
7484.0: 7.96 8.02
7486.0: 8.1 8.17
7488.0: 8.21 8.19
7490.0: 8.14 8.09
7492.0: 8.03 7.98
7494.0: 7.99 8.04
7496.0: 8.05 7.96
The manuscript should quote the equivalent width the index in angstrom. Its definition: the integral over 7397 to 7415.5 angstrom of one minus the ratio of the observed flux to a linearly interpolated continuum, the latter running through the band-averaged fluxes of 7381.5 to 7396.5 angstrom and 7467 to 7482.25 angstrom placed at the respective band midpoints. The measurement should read 0.5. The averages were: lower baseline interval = 8.36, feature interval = 8.06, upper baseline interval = 8.09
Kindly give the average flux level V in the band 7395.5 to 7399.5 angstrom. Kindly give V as 7.76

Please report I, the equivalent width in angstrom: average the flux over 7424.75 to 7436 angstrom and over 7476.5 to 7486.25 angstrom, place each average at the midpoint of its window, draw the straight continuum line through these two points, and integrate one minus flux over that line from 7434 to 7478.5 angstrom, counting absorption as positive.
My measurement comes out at 0.8 angstrom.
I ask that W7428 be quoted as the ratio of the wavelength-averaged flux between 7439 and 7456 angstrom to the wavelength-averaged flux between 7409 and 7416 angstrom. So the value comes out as 1.00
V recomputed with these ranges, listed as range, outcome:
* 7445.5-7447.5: 8.13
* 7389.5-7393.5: 8.4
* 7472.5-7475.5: 7.89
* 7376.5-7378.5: 8.14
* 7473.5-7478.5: 7.99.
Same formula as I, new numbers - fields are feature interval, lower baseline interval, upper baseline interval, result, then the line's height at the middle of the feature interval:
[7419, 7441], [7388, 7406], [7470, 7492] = -0.36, 8.12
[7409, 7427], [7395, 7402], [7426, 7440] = -0.35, 8.06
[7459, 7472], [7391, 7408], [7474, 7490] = 0.27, 8.11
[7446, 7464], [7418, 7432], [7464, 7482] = 0.11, 8.11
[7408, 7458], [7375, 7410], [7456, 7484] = -0.69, 8.09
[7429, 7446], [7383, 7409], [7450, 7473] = -0.37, 8.06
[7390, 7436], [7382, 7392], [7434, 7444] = 0.79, 8.32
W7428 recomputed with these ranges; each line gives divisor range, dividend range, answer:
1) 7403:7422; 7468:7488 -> 0.99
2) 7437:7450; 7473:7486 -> 0.99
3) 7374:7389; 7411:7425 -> 0.99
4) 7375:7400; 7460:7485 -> 0.98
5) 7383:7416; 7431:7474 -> 0.99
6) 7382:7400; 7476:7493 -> 0.99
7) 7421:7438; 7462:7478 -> 0.96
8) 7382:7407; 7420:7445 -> 1.01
